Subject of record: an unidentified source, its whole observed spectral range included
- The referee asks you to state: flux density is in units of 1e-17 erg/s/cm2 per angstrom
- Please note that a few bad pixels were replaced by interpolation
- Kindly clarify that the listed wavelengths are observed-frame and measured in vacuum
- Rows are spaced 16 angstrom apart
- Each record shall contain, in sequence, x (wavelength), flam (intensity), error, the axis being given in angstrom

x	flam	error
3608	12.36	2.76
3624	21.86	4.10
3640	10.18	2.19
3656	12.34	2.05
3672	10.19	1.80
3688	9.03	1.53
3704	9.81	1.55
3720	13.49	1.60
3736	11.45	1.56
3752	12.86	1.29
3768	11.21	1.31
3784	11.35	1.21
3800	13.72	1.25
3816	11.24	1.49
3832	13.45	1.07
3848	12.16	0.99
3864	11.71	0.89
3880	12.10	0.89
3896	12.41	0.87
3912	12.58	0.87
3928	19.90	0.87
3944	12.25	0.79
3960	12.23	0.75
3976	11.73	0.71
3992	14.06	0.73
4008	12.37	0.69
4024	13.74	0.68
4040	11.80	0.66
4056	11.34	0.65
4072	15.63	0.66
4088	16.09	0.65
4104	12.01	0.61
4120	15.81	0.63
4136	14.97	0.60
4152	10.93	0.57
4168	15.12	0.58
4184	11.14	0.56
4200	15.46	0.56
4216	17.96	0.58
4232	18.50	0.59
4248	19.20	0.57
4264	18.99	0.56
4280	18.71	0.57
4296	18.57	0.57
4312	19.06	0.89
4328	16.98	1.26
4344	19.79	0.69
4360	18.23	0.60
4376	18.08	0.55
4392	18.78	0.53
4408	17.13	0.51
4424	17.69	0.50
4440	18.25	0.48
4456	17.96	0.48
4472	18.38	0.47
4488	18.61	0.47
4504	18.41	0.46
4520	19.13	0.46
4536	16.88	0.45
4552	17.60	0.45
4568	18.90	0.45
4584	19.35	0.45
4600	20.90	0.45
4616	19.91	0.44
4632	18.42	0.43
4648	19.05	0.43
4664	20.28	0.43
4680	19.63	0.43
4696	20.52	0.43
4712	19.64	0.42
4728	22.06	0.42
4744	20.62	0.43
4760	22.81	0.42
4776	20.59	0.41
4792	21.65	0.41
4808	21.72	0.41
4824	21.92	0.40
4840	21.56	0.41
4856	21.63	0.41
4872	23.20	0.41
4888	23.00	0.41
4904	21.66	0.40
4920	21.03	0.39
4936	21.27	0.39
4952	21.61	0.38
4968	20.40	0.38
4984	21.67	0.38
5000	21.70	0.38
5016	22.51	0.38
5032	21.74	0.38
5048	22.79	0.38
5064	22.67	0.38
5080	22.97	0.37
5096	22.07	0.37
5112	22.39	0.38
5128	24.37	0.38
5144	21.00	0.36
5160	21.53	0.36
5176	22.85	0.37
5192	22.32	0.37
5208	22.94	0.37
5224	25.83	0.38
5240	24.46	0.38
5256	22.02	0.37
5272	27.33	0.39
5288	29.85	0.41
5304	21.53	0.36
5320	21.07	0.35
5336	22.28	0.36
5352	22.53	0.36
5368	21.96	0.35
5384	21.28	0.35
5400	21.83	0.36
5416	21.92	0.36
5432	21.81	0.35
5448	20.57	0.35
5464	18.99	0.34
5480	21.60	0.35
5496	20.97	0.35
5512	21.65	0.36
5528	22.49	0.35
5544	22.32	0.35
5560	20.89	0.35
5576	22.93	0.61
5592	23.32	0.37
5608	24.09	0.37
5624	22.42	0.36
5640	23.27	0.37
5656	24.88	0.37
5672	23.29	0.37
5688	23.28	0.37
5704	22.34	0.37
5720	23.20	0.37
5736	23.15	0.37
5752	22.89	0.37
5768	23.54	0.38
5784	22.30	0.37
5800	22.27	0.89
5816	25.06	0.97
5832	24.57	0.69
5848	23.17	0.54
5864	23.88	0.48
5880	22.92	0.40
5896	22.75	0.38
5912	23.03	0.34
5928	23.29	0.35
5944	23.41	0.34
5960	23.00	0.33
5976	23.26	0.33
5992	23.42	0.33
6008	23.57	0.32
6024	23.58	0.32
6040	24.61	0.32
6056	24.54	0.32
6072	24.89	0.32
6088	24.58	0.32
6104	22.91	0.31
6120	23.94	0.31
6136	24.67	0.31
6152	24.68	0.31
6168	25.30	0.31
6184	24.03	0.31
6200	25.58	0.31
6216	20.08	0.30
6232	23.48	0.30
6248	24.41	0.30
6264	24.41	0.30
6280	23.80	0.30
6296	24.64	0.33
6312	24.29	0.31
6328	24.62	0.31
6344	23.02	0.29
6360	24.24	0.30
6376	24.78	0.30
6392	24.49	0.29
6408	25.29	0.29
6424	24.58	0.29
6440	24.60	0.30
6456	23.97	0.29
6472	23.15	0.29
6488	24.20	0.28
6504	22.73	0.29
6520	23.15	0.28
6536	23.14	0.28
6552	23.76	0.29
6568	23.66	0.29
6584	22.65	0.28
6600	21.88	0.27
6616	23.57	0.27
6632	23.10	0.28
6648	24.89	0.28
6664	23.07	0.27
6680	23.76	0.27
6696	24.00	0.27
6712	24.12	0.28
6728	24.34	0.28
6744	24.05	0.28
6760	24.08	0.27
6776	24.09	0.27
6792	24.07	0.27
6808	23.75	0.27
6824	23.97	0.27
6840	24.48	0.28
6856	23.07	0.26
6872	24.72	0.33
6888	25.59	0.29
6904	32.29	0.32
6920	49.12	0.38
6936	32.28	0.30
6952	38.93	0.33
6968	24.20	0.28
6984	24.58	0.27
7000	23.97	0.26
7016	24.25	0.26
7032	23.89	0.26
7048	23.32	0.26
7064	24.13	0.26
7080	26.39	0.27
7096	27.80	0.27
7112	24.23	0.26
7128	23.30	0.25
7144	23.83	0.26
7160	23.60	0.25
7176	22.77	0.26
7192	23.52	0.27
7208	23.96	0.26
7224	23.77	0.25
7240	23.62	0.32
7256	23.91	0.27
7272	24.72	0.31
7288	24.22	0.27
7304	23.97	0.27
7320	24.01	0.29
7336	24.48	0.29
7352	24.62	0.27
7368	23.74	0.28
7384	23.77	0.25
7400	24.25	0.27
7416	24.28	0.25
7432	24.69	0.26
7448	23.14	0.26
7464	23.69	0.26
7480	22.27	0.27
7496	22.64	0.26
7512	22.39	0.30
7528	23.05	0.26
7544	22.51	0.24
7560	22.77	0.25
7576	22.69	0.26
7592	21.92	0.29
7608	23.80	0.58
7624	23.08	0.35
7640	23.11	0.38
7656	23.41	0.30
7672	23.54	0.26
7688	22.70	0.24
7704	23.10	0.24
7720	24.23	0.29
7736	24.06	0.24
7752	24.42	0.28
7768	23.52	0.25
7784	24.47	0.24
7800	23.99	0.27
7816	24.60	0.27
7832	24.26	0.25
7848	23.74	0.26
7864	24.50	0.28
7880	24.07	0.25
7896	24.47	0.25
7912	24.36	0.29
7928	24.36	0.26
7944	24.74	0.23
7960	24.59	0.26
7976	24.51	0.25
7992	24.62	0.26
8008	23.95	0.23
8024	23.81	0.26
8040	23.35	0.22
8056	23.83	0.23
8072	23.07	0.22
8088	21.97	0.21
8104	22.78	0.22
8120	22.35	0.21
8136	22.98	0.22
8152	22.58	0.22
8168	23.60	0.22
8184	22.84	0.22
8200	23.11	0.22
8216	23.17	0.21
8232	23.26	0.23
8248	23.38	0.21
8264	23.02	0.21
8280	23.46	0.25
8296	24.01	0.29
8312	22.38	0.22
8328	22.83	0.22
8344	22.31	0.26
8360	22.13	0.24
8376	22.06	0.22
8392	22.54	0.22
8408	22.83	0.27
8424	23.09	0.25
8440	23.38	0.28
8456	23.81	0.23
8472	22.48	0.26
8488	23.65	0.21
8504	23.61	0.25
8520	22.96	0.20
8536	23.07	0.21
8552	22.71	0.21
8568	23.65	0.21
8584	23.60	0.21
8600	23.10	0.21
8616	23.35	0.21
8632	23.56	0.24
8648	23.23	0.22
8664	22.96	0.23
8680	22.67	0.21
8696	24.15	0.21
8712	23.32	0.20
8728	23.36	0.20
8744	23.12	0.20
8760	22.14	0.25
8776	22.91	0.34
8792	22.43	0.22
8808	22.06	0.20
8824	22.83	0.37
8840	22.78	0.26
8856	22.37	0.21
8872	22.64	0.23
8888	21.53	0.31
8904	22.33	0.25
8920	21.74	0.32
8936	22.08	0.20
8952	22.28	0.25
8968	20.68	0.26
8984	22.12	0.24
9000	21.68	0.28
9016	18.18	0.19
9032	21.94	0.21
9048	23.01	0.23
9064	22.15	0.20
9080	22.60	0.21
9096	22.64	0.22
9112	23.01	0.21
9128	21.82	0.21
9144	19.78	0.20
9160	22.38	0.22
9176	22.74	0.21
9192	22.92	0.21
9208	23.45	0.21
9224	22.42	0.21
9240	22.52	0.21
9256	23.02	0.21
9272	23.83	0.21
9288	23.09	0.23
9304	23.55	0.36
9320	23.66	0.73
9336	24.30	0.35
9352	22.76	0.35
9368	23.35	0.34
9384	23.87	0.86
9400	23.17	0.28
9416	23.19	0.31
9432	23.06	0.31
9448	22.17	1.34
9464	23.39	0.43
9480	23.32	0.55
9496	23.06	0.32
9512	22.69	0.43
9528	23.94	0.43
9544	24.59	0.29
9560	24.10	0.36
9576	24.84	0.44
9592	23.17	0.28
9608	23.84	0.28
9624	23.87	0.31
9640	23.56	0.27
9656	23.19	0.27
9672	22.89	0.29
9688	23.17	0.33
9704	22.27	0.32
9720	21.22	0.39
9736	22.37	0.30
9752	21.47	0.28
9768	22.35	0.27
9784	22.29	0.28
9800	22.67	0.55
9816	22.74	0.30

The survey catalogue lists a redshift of 0.05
